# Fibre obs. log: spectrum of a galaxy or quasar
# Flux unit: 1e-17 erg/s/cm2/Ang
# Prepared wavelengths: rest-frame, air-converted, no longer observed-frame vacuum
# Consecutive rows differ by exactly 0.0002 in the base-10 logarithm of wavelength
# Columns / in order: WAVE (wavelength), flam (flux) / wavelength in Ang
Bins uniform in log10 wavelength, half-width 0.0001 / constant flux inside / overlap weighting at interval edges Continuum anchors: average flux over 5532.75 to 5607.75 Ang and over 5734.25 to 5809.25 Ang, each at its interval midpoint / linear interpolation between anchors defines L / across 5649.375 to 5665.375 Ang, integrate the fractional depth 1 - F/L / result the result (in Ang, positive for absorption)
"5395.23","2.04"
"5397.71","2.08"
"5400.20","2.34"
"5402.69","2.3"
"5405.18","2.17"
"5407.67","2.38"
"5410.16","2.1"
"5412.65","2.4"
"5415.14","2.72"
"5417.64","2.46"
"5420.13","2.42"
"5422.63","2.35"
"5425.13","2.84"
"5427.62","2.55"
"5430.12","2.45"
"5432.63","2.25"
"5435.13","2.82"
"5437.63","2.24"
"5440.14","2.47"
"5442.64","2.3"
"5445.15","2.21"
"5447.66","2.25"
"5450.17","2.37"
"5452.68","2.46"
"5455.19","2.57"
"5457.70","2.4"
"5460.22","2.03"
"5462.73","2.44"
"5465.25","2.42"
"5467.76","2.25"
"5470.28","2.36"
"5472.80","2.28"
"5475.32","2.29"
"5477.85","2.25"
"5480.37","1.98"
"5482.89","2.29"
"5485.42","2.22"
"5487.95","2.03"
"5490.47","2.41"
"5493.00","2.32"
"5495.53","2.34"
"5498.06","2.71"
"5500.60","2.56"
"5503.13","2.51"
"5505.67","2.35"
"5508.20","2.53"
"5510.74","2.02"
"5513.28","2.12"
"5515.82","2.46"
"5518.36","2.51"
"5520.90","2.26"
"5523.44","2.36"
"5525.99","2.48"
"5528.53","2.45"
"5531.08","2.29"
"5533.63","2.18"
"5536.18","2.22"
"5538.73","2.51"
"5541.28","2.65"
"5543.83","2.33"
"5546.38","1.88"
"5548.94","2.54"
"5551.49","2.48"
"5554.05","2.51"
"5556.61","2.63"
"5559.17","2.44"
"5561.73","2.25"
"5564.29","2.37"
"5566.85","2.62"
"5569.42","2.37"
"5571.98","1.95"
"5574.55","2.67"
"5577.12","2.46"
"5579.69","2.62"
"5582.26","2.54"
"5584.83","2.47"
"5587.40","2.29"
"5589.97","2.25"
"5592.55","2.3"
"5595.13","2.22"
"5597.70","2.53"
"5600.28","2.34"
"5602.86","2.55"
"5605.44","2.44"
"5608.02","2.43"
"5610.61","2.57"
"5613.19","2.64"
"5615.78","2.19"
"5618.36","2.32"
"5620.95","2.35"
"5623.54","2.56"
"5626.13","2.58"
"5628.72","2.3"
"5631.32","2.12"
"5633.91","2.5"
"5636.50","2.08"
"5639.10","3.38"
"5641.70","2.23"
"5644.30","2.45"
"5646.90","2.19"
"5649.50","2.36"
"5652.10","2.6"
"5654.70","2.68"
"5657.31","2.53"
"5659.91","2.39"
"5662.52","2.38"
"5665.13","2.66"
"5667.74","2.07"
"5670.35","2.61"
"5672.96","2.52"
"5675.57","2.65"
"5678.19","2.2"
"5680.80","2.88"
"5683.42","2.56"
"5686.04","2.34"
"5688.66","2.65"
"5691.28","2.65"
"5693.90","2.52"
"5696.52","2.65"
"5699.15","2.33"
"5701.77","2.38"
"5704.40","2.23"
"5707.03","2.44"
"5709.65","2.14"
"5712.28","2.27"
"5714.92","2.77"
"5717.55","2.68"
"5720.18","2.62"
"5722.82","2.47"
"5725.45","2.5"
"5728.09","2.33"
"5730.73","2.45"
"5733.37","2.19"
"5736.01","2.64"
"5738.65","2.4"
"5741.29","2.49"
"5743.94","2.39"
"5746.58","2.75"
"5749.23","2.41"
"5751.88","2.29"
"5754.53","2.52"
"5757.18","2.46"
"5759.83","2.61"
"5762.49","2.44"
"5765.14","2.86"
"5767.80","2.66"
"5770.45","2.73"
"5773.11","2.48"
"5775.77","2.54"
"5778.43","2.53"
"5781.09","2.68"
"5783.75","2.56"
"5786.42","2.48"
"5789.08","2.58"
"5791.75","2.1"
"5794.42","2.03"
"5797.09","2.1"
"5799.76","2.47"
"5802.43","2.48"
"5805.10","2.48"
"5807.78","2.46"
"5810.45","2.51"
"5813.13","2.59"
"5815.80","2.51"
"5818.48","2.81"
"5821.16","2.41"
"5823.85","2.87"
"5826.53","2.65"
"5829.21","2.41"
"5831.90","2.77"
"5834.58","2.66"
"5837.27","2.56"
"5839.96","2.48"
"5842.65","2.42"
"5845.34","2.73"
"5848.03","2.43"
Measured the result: -0.5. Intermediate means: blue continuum 2.4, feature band 2.52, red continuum 2.48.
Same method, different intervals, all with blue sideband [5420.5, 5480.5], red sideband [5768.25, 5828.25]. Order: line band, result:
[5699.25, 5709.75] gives 0.6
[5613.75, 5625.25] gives 0.3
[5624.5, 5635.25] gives 0.3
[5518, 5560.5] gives 0.3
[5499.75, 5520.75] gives 0.2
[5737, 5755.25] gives 0.1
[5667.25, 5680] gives 0.0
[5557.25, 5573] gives 0.4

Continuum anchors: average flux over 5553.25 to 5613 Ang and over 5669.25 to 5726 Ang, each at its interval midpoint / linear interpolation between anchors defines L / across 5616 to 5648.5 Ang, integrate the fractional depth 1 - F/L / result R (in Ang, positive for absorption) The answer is 0.6 Ang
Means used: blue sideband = 2.43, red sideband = 2.5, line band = 2.41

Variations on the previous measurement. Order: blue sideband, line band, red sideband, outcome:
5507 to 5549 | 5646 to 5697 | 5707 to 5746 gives -1.7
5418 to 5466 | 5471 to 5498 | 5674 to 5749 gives 1.8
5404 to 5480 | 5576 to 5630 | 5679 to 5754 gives 0.2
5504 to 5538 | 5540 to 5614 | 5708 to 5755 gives -1.9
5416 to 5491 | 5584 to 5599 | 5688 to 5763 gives 0.5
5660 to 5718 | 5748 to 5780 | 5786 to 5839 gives -0.7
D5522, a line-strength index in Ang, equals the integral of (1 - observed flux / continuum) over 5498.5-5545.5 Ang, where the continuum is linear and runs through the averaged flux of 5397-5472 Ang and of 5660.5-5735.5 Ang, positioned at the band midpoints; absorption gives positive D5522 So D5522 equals 0.6 Ang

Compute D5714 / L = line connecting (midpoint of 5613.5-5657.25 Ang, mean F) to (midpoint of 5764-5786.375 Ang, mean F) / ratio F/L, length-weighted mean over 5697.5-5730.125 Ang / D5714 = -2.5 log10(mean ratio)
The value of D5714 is 0.05 mag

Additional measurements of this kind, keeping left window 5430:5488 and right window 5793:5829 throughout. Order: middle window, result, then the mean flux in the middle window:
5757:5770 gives -0.070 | 2.63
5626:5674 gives -0.018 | 2.45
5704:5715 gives 0.047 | 2.34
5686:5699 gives -0.057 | 2.56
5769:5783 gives -0.053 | 2.59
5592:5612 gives -0.018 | 2.43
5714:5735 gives -0.023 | 2.5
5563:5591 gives -0.020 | 2.42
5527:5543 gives -0.012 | 2.38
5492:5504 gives -0.068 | 2.49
